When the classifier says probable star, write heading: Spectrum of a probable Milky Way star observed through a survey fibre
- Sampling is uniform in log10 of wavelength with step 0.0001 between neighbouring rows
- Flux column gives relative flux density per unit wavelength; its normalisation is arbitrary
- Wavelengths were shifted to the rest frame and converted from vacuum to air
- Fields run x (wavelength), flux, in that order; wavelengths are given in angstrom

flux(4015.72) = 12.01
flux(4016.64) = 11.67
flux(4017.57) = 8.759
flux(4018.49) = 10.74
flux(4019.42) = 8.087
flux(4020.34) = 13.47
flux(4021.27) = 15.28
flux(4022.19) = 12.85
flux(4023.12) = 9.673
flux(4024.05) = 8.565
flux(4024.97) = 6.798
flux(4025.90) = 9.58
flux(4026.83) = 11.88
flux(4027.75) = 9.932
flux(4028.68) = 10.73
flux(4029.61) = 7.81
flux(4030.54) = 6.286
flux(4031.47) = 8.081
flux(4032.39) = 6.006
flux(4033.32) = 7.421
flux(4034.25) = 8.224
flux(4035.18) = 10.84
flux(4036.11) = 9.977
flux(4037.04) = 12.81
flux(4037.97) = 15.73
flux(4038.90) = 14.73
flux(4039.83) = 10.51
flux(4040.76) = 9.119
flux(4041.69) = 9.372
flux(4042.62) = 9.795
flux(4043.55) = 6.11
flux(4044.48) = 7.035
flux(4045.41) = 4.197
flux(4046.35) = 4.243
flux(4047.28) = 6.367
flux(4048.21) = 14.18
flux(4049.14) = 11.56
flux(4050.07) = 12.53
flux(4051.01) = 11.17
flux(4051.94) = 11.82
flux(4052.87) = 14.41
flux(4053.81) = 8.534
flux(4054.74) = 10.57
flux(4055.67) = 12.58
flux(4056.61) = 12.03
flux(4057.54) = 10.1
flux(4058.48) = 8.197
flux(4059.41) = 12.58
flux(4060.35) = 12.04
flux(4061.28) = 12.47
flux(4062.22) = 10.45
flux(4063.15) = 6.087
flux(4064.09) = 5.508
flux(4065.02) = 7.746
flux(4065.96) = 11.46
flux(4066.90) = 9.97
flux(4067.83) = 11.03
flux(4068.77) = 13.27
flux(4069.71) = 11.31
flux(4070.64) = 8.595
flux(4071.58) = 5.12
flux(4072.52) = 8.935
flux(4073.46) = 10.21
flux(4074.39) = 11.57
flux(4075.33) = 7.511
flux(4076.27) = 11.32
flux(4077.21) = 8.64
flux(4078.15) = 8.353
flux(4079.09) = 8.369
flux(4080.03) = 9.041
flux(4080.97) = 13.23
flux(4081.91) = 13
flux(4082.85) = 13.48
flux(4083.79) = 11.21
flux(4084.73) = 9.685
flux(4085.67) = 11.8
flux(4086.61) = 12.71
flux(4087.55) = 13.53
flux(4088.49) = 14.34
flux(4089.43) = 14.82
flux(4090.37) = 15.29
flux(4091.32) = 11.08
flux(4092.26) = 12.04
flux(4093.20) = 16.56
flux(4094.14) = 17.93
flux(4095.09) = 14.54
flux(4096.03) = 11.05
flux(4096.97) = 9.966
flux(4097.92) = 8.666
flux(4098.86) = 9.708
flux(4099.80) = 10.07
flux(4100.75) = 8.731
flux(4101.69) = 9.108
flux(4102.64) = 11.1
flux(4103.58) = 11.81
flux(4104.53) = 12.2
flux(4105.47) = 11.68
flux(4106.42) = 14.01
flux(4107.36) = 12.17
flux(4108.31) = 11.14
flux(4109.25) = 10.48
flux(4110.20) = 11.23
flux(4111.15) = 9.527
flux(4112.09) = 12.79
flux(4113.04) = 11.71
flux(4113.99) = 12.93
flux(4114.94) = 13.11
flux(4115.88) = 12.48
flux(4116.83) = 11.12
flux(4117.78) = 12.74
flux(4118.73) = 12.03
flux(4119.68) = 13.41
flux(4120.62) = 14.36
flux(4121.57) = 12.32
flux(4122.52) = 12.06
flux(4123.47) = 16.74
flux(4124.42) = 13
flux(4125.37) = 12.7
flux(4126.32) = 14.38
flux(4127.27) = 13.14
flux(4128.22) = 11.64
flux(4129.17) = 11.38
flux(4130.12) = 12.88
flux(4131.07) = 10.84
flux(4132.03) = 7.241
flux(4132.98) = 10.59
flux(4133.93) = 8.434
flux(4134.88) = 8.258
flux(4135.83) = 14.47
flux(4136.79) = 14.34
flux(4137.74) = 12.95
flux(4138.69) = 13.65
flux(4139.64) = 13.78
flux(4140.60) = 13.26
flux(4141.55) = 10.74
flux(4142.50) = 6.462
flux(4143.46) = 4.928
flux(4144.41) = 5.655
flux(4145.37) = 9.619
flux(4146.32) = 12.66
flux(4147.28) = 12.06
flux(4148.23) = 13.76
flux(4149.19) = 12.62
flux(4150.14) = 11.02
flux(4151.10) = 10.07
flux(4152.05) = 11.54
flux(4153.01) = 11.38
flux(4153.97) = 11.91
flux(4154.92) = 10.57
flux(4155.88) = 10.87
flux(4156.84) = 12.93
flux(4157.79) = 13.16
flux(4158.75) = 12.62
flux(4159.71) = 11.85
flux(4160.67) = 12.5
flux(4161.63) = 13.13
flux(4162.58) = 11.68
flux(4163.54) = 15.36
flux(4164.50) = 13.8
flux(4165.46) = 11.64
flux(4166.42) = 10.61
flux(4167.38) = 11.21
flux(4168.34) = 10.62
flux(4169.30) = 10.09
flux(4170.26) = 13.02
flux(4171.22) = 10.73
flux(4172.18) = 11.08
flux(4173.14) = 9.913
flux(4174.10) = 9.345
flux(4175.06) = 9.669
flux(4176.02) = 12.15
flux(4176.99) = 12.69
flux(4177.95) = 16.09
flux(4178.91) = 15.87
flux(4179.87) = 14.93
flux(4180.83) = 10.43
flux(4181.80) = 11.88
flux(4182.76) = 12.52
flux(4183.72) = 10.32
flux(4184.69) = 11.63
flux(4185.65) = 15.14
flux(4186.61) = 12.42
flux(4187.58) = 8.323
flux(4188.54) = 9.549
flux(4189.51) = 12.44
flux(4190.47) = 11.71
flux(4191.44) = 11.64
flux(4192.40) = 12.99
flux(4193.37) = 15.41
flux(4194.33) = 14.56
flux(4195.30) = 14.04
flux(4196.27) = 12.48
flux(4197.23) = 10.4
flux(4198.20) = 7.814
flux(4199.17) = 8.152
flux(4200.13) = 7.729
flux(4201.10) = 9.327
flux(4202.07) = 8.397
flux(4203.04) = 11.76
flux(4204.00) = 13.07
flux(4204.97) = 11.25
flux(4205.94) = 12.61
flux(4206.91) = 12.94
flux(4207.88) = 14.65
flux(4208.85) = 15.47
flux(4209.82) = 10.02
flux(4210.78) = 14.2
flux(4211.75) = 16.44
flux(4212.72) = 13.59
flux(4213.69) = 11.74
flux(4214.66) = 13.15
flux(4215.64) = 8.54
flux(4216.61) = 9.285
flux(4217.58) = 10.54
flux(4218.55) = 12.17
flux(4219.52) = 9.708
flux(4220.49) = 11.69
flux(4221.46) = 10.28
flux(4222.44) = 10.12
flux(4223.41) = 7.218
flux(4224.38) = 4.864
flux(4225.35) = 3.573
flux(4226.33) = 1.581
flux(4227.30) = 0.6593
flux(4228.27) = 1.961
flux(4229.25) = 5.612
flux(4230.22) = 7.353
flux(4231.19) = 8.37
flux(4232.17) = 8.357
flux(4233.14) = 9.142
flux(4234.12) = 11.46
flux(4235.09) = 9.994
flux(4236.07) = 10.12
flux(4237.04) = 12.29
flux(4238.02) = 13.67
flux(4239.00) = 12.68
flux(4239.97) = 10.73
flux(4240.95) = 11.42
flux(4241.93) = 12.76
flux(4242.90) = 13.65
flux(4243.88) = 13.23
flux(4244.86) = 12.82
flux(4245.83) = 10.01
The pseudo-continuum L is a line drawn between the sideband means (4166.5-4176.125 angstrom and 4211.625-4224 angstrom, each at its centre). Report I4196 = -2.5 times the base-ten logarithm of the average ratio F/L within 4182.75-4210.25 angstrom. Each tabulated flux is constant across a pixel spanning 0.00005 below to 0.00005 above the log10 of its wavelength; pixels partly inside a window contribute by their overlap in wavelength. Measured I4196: -0.08 mag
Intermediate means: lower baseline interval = 10.7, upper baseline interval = 10.9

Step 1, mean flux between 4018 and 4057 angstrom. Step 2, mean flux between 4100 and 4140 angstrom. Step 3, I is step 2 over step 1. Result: 1.20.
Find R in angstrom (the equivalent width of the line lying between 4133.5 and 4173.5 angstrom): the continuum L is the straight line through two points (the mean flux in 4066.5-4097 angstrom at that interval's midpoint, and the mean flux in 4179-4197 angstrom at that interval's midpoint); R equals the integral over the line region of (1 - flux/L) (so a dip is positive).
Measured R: 2.19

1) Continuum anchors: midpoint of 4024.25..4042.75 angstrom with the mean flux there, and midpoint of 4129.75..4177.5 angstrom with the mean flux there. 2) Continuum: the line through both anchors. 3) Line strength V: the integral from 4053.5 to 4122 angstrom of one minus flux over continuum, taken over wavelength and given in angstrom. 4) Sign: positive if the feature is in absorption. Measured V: -5.0 angstrom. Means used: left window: 9.77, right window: 11.3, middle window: 11.3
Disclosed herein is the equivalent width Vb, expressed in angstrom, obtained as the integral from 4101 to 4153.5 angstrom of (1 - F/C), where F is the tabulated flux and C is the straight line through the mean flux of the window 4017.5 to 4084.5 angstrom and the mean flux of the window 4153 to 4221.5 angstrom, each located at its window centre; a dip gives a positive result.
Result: -2.88 angstrom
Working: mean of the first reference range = 10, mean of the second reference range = 11.9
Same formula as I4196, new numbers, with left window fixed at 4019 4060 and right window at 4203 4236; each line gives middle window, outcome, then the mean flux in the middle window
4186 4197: -0.246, 12.3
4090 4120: -0.197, 11.9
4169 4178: -0.148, 11.3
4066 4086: -0.031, 10.3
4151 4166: -0.233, 12.2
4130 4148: -0.082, 10.7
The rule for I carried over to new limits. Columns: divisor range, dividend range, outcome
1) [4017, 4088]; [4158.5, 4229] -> 1.10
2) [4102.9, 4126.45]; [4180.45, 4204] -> 0.91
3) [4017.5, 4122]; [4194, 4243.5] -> 0.95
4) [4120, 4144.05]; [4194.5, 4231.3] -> 0.84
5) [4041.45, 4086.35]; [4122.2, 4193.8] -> 1.18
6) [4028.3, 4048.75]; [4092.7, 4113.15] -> 1.28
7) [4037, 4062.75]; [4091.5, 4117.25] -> 1.12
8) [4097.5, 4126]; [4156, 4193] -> 1.02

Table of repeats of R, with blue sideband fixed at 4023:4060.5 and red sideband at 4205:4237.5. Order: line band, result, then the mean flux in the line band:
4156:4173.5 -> -4.0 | 12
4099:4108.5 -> -1.3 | 11.2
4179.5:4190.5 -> -2.3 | 11.7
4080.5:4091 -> -3.4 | 13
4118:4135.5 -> -4.0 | 12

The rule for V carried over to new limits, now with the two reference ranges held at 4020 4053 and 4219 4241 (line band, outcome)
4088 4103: -4.4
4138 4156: -3.8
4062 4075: 0.4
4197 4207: -1.9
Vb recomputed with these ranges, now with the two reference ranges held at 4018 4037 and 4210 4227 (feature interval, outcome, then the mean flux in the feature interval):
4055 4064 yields -0.7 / 10.5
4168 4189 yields -4.2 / 11.8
